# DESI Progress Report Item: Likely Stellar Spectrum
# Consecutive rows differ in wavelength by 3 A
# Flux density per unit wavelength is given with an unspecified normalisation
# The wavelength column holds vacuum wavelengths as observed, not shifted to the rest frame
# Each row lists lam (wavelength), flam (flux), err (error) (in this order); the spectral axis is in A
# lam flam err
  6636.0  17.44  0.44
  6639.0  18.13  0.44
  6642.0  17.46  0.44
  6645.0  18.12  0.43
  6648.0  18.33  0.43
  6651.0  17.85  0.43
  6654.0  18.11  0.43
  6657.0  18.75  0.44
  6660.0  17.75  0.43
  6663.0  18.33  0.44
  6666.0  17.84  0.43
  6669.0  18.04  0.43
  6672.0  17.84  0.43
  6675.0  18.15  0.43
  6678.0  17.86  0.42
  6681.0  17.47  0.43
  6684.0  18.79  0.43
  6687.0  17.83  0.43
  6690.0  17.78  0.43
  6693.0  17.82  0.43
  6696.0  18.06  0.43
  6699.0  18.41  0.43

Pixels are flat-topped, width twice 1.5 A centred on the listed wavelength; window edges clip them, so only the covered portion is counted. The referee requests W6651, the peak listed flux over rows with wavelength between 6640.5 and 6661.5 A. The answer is 18.75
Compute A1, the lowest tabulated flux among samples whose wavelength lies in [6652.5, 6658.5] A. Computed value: 18.11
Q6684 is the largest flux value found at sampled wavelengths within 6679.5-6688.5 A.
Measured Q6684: 18.79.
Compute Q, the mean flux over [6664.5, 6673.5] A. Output 17.9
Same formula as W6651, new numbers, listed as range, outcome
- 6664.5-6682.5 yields 18.15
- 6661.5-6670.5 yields 18.33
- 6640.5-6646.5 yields 18.12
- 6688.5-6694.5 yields 17.82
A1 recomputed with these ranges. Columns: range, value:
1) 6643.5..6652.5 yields 17.85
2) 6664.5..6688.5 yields 17.47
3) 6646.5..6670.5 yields 17.75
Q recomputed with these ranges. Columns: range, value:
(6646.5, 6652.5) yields 18.1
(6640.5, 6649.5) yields 18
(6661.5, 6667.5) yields 18.1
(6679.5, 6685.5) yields 18.1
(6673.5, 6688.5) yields 18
